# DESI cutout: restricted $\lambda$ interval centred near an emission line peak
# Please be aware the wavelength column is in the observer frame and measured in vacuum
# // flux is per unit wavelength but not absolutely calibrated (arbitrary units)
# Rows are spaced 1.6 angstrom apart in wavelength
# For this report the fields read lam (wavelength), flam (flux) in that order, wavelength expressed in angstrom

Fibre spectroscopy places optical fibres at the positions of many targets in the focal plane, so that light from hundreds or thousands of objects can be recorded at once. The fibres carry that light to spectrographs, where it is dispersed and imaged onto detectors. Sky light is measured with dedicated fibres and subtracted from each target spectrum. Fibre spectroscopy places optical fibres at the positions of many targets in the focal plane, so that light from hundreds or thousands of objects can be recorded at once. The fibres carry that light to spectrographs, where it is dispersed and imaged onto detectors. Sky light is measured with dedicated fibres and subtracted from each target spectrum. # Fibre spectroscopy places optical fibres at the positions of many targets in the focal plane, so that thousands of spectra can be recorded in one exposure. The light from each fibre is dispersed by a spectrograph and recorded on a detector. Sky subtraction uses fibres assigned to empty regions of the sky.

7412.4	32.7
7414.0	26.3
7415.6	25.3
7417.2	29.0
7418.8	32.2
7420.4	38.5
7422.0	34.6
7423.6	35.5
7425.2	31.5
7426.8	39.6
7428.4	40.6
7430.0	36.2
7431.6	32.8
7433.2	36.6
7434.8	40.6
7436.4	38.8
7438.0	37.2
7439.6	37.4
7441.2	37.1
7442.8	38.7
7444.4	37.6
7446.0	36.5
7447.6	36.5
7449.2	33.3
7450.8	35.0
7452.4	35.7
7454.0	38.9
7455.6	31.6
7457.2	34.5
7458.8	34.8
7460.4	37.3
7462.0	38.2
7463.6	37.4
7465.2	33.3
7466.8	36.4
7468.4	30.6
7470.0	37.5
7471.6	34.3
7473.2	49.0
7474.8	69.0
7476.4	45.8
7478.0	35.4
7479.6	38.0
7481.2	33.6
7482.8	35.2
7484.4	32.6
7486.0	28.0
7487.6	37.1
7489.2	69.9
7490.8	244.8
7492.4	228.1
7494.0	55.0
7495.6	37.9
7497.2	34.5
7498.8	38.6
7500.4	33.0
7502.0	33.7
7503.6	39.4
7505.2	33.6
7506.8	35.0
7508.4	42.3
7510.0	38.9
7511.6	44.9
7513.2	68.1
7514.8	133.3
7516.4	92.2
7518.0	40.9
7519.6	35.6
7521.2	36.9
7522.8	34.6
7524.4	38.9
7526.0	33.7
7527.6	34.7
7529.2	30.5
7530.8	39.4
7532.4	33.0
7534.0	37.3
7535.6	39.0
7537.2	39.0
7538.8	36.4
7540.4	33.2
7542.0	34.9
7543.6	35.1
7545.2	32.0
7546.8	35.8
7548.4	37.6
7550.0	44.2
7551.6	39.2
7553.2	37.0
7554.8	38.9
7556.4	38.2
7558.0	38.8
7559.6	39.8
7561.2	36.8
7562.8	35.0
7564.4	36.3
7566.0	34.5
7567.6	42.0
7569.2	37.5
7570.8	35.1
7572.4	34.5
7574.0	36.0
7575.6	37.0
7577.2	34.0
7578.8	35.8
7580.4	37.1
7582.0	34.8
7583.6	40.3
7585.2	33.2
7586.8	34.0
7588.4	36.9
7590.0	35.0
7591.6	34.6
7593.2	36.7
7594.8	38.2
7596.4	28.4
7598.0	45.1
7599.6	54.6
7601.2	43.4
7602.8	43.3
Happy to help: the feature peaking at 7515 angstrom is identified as [N II] 6583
